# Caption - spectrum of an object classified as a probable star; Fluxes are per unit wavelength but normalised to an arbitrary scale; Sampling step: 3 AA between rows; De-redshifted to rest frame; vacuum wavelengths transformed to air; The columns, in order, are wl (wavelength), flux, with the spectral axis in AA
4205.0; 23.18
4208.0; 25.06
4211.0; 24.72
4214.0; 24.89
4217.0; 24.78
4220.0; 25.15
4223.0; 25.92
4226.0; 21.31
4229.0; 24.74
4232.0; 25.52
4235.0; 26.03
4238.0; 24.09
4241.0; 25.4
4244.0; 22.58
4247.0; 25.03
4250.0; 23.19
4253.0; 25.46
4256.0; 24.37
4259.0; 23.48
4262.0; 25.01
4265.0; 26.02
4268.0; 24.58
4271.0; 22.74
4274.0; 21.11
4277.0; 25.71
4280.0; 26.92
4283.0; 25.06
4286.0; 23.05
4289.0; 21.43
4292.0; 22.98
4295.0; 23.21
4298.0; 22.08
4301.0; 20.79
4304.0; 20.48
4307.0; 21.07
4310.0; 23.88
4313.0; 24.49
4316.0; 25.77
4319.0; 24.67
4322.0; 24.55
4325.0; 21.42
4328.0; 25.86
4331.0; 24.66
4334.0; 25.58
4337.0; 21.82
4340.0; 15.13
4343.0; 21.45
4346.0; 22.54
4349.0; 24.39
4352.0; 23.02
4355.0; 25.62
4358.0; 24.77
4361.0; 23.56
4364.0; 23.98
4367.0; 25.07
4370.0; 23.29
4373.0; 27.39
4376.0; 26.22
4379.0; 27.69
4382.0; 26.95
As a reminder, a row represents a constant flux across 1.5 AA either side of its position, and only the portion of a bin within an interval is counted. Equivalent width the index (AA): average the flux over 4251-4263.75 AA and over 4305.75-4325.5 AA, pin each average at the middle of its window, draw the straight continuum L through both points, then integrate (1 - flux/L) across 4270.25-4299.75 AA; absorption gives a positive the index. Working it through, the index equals 1.0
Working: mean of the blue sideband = 24.6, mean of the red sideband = 23.8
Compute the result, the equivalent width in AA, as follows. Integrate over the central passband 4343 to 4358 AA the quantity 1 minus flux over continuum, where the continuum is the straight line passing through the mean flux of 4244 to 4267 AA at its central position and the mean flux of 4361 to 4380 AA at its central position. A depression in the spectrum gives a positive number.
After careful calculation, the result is 0.9 AA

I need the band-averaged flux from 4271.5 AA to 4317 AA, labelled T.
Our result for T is 23.2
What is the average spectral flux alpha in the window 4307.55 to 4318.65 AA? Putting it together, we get 24.4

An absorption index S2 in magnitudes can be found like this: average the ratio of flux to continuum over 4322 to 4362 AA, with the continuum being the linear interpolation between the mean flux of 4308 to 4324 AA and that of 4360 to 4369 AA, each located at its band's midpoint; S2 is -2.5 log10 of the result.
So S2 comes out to 0.05 mag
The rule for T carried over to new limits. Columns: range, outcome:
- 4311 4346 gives 23.2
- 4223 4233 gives 24.1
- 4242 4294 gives 24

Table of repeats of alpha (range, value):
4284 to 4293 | 22.6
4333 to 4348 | 21.3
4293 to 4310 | 21.8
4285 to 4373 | 23.2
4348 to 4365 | 24.2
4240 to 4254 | 24.3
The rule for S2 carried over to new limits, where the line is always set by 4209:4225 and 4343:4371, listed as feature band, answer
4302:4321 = 0.04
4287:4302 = 0.10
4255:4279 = 0.02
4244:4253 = 0.03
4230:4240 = -0.02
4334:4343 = 0.19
